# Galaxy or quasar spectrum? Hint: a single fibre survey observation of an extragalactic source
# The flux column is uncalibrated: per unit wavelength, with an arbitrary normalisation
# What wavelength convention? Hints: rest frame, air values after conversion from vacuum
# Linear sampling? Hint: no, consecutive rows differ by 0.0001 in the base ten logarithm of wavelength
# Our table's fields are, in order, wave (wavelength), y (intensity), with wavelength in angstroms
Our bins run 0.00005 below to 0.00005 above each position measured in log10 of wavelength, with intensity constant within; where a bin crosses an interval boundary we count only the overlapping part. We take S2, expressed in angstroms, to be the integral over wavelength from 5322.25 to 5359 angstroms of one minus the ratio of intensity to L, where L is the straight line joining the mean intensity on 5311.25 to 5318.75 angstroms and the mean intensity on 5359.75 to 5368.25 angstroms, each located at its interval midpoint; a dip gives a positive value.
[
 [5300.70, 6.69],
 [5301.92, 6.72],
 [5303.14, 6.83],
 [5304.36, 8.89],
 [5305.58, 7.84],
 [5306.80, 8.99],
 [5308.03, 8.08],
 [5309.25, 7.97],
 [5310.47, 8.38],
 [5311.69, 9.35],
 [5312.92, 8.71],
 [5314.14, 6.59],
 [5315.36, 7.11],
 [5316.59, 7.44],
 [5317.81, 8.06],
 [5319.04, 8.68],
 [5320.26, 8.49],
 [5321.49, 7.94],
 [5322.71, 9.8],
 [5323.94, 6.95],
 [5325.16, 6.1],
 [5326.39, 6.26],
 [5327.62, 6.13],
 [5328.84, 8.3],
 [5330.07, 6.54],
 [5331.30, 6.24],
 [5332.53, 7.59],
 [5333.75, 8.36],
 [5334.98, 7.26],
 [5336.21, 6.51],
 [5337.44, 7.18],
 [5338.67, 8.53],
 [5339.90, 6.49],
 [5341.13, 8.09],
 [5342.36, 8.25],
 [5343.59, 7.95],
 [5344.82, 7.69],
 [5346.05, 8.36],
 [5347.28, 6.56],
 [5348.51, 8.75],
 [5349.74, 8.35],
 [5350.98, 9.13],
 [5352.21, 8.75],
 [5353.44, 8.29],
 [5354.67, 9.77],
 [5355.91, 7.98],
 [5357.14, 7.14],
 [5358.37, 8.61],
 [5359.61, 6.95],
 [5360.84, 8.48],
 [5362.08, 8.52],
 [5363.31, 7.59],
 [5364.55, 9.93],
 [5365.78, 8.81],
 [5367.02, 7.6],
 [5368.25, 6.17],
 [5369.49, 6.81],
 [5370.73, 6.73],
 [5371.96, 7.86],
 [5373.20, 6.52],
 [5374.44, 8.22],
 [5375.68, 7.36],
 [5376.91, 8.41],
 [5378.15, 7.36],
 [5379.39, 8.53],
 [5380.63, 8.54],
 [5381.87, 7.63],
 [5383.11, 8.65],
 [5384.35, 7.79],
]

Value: 1.6 angstroms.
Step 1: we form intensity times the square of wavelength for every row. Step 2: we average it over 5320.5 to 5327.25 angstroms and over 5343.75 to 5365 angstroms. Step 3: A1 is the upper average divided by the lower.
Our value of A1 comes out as 1.13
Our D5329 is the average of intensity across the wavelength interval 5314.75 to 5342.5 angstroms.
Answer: 7.48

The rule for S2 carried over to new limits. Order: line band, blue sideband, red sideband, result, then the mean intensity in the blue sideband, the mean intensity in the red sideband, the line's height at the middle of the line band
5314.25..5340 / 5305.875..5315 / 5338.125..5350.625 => 2.1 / 8.25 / 7.92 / 8.09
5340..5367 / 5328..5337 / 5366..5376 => -3.8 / 7.23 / 7.21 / 7.22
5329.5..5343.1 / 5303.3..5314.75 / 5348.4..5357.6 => 1.7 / 8.26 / 8.53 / 8.42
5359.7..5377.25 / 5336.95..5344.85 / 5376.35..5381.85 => 0.6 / 7.75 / 8.14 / 8.03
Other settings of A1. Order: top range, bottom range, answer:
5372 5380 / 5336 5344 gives 1.03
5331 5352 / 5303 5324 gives 0.96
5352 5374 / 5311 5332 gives 1.06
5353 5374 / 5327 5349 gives 1.06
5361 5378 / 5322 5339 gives 1.08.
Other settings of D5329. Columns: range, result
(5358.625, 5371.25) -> 7.79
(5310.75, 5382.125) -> 7.8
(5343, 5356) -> 8.34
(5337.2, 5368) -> 8.14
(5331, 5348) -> 7.54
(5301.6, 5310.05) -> 7.96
